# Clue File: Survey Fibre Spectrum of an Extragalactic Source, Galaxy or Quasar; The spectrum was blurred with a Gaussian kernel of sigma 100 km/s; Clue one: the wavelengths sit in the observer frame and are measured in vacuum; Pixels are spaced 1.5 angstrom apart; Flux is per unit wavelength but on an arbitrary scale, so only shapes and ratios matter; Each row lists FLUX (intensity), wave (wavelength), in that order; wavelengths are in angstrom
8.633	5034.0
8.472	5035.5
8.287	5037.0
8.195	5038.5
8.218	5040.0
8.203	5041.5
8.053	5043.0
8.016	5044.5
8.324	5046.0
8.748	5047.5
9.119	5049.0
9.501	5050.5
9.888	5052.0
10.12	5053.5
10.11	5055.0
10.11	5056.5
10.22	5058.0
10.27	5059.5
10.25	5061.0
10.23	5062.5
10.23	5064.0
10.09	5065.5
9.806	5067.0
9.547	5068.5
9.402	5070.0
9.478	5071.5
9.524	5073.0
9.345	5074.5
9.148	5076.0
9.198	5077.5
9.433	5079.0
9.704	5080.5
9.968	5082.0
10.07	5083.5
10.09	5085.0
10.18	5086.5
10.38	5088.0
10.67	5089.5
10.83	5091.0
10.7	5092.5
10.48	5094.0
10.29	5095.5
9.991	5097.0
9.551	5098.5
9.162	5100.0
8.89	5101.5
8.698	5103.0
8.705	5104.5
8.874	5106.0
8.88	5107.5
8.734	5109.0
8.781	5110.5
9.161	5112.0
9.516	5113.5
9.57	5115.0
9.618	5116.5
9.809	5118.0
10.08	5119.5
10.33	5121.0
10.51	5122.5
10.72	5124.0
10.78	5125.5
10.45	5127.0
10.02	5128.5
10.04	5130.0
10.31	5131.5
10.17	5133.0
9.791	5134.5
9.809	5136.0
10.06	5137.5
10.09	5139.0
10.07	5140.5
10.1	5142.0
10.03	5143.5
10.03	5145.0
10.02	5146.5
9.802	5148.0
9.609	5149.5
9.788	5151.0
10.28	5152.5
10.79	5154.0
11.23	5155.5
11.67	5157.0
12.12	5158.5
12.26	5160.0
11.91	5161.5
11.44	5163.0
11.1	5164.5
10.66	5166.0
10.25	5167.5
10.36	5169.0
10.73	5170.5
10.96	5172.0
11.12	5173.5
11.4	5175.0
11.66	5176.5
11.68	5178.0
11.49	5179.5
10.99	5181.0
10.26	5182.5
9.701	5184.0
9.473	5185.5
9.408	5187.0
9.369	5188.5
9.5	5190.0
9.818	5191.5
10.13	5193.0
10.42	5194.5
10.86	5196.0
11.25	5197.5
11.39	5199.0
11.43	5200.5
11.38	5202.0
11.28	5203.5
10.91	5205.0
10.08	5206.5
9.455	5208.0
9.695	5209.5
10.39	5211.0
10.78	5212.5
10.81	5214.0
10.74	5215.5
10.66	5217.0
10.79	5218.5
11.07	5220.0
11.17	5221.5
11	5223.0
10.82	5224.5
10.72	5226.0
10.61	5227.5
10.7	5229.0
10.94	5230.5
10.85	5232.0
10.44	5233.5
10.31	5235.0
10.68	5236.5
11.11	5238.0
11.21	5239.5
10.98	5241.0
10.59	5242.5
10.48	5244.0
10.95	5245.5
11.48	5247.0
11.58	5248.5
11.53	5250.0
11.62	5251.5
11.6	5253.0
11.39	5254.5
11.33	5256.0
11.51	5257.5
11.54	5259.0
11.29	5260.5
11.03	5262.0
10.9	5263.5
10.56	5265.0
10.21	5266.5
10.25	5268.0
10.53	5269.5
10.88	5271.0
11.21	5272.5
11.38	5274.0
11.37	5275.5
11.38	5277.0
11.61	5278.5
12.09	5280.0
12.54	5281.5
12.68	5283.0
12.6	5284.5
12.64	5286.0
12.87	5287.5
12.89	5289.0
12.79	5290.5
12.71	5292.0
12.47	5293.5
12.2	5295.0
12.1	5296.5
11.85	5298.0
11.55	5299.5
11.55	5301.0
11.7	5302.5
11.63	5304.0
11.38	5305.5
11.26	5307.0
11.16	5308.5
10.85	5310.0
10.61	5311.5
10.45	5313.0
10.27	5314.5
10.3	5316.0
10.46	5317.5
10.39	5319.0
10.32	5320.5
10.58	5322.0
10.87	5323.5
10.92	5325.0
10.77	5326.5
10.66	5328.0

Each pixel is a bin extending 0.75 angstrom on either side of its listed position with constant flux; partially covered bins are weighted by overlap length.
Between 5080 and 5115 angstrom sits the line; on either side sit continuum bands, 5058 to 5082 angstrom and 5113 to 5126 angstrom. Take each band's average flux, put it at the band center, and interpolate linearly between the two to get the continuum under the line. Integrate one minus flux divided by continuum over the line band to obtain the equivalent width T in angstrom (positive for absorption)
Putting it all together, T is 1.0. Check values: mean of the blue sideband 9.73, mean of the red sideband 10.1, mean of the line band 9.66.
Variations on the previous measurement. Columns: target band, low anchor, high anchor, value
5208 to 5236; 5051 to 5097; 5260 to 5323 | 0.8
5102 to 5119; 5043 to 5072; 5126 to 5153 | 1.3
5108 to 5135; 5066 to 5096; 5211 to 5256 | 0.8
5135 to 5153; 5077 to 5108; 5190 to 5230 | 0.4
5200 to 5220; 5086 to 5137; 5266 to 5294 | 0.7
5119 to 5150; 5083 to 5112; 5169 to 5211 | -0.3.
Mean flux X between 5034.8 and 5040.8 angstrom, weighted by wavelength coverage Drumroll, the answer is 8.29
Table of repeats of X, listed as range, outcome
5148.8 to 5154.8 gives 10.1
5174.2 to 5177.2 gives 11.5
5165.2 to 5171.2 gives 10.5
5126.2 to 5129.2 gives 10.2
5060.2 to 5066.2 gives 10.2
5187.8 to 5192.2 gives 9.56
